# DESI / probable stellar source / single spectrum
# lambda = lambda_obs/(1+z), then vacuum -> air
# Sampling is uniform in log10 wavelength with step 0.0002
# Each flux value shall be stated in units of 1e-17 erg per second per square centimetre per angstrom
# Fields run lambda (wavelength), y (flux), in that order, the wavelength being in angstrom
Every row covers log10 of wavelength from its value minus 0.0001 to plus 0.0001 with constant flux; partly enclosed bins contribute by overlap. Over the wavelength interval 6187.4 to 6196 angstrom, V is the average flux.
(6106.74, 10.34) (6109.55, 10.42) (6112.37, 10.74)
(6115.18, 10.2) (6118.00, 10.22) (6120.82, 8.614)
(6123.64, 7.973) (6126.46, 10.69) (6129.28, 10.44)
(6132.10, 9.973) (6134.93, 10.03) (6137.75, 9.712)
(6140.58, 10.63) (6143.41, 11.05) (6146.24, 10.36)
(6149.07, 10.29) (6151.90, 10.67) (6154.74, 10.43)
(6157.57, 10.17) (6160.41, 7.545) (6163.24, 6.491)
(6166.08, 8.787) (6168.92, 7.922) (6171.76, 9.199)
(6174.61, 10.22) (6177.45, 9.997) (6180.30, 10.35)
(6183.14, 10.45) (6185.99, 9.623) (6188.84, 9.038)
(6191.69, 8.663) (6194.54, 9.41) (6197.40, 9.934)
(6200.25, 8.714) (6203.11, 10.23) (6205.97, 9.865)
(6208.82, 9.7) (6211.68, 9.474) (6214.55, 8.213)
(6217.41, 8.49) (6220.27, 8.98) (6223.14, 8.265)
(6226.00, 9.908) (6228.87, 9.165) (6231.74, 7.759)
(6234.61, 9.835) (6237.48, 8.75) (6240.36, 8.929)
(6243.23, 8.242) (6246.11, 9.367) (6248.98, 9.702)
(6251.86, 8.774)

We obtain 9.04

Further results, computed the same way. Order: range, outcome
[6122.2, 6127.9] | 9.34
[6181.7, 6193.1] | 9.45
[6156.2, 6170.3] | 8.18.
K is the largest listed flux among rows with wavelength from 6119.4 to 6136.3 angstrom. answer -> 10.69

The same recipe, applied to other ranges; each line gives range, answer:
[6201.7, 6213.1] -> 10.23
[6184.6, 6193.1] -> 9.623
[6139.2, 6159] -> 11.05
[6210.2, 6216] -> 9.474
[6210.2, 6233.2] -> 9.908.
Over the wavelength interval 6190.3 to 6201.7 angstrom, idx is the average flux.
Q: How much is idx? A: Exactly 9.18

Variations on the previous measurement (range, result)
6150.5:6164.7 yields 9.06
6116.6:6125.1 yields 8.94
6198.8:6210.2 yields 9.63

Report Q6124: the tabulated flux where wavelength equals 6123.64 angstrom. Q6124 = 7.973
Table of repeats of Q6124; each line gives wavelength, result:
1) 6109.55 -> 10.42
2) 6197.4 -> 9.934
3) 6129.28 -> 10.44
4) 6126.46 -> 10.69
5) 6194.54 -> 9.41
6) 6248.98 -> 9.702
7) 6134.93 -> 10.03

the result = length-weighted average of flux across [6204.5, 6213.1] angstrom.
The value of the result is 9.69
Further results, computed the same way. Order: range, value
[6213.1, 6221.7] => 8.56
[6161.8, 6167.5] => 7.65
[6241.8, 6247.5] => 8.79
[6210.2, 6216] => 8.84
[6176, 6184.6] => 10.3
